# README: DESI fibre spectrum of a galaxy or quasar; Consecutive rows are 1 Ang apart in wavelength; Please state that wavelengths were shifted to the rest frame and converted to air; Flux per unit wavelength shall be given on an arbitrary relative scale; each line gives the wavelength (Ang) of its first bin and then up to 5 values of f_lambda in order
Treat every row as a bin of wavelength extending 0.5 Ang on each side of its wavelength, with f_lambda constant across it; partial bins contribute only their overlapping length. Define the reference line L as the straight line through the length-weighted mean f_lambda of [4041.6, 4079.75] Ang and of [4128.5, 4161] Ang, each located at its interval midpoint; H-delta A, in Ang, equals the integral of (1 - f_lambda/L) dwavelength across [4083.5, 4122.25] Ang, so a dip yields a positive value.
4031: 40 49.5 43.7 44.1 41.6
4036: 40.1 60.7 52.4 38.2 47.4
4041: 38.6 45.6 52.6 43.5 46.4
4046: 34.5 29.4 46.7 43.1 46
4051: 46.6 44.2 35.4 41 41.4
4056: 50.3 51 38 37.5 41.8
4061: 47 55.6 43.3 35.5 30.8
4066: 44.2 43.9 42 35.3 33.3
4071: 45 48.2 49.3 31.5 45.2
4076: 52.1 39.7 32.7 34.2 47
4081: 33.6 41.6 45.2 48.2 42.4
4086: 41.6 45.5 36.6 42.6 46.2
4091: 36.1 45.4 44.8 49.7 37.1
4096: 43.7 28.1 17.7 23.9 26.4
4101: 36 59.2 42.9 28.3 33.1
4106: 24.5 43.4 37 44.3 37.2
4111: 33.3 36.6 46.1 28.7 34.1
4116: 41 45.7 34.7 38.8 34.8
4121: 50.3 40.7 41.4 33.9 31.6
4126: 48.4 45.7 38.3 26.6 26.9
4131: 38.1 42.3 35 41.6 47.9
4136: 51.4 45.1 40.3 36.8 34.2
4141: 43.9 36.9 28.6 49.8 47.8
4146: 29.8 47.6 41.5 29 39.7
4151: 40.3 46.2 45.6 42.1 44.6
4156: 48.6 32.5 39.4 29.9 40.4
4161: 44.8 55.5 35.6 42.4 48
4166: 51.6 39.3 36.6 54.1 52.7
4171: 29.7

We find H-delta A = 2.3 Ang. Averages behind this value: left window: 42.2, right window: 39.8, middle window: 38.6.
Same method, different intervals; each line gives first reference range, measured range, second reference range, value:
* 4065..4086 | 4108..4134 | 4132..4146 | 1.9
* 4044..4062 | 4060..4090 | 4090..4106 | -1.6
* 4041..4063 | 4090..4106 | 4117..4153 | 1.8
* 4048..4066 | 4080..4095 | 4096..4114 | -1.9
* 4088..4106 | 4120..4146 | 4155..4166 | 0.2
